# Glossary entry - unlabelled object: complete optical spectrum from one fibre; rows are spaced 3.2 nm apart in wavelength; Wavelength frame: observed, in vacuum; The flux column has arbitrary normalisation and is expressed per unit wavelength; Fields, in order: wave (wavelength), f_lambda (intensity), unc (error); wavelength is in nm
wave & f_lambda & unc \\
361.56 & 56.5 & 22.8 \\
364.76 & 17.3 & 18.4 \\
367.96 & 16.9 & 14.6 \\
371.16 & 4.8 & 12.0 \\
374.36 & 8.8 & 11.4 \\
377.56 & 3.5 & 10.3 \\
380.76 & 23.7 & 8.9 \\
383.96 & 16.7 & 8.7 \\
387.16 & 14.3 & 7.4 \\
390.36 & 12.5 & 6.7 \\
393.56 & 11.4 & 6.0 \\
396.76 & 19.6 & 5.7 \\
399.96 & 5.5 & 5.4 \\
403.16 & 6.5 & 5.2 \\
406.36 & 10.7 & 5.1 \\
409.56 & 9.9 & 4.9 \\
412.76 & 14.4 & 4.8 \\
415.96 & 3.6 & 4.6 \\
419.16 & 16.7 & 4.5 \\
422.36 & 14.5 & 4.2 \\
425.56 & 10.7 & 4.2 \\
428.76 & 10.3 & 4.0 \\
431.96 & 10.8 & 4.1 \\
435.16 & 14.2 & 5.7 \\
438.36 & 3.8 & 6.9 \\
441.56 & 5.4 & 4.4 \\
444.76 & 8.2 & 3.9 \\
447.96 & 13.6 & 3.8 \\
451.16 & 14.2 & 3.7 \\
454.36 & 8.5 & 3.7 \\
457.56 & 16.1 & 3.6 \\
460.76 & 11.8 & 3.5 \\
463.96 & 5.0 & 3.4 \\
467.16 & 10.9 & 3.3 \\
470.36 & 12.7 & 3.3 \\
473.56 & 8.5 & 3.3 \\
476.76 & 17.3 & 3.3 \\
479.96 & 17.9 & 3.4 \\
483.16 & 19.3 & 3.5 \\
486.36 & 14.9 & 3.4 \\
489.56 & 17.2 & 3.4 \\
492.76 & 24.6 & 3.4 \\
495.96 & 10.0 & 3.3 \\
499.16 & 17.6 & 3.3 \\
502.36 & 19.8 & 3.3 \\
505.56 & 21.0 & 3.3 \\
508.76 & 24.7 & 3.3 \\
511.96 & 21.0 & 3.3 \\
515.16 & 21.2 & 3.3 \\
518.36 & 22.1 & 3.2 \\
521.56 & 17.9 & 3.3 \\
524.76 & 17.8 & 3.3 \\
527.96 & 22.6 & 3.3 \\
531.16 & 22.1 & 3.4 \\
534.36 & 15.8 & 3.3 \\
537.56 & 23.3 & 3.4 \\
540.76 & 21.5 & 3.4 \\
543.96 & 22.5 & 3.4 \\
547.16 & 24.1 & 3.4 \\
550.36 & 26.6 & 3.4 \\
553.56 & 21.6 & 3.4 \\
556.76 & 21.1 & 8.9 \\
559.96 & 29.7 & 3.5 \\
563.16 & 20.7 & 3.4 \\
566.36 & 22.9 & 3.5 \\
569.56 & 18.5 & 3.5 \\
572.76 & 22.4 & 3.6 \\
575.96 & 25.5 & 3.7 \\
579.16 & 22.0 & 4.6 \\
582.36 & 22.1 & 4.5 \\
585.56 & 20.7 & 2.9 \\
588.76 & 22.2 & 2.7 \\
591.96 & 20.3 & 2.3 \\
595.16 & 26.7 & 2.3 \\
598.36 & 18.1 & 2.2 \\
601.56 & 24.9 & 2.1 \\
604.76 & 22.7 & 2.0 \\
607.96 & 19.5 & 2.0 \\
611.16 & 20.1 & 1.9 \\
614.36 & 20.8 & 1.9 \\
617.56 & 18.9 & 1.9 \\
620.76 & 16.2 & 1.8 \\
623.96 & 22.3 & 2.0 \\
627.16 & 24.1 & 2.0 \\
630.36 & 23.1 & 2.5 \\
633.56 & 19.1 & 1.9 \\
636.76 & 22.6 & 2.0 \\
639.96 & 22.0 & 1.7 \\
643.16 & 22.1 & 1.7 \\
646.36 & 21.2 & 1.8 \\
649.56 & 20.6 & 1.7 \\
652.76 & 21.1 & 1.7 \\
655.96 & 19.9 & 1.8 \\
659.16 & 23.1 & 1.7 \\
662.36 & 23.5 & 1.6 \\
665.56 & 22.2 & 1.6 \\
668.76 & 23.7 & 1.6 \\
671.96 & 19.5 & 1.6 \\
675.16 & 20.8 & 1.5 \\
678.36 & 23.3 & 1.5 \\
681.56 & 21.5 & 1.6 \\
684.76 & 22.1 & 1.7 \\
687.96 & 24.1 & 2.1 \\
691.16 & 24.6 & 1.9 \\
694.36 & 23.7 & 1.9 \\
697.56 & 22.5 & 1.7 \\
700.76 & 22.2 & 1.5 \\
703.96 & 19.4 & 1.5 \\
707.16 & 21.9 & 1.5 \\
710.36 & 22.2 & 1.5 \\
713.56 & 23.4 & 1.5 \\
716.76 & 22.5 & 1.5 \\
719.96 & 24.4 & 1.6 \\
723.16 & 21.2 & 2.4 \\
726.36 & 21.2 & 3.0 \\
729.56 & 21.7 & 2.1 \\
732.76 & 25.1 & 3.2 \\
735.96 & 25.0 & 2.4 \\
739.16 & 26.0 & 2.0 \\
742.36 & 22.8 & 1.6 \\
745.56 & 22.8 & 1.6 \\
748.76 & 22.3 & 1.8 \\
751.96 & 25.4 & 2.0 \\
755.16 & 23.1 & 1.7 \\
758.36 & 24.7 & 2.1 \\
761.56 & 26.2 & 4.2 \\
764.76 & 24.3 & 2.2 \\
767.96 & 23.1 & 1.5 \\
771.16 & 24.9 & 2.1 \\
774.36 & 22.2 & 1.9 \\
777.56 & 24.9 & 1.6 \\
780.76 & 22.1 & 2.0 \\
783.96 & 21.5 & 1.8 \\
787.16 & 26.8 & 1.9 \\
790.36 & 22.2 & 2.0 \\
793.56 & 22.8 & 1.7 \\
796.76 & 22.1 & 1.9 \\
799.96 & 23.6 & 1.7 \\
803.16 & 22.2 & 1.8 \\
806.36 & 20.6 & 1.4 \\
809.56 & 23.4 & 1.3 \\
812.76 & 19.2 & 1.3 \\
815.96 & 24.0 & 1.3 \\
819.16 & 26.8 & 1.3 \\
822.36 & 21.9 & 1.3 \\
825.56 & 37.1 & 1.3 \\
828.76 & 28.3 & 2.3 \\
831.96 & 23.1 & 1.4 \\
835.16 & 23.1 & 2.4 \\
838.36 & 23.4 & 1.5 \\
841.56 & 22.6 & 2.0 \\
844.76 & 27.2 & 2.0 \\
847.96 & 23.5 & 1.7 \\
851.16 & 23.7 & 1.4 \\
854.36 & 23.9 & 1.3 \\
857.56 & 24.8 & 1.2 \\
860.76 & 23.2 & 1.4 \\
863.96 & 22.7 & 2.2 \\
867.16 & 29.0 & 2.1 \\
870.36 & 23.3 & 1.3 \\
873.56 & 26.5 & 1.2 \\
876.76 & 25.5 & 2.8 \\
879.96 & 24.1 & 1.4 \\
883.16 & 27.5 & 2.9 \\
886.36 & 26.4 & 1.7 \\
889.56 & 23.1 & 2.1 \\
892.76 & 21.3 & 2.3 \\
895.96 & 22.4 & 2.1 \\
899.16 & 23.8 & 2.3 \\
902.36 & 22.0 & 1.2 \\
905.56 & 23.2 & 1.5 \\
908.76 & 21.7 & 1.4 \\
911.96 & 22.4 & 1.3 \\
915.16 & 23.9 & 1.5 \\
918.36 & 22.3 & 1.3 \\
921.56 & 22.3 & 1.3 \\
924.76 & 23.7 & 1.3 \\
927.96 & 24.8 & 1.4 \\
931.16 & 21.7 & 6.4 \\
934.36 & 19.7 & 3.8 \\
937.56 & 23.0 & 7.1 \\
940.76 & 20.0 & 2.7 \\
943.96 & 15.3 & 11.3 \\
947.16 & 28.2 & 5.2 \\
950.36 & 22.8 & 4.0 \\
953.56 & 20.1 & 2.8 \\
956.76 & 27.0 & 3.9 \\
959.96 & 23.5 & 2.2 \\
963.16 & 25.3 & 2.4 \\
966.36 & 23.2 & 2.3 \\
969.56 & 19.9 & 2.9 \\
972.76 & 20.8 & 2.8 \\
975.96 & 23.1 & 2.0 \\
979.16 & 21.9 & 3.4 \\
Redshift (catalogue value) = 0.26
